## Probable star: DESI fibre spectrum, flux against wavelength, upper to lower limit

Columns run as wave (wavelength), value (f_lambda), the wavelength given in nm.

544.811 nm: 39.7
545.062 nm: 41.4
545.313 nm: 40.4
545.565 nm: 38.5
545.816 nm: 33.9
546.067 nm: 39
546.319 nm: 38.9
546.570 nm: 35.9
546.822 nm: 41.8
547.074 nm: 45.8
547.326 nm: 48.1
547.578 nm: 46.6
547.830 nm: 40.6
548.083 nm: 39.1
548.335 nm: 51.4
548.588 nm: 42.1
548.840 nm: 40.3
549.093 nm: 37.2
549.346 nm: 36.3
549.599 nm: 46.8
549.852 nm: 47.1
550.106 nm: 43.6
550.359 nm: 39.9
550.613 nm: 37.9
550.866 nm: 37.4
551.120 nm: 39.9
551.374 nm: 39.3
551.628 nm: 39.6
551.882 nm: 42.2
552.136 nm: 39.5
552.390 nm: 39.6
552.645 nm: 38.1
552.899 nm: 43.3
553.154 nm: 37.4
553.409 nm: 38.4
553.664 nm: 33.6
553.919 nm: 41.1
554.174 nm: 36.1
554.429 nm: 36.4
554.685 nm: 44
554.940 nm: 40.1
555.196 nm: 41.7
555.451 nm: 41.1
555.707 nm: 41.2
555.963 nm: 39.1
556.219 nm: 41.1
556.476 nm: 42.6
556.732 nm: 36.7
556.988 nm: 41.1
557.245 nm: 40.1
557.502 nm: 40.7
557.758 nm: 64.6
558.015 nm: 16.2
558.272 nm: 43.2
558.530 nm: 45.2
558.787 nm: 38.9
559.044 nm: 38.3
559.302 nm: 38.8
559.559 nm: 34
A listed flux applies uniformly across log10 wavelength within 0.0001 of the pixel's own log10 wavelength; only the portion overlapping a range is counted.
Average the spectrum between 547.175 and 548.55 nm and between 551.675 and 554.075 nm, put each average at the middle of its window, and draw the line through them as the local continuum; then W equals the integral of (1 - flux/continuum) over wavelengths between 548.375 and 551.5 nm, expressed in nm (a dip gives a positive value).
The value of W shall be 0.12 nm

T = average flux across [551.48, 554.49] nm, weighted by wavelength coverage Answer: 38.8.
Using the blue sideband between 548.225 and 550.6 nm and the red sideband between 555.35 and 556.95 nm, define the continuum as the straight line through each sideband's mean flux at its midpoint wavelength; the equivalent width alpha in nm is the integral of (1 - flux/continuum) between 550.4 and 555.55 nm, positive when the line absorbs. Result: 0.25 nm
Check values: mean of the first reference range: 42.4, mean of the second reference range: 40.3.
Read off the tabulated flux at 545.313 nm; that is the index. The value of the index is 40.4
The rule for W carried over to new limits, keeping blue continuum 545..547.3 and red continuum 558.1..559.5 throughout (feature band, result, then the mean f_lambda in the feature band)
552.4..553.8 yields 0.053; 38.3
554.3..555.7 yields -0.032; 40.7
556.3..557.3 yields -0.010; 40.2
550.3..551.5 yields 0.030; 38.8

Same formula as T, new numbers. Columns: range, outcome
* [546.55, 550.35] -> 42.9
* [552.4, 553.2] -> 39.8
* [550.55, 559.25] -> 39.9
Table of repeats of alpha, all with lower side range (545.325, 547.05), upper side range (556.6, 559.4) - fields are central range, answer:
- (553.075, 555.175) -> 0.064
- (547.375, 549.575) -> -0.181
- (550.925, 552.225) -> -0.019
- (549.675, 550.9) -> -0.077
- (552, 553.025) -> -0.015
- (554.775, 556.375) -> -0.033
